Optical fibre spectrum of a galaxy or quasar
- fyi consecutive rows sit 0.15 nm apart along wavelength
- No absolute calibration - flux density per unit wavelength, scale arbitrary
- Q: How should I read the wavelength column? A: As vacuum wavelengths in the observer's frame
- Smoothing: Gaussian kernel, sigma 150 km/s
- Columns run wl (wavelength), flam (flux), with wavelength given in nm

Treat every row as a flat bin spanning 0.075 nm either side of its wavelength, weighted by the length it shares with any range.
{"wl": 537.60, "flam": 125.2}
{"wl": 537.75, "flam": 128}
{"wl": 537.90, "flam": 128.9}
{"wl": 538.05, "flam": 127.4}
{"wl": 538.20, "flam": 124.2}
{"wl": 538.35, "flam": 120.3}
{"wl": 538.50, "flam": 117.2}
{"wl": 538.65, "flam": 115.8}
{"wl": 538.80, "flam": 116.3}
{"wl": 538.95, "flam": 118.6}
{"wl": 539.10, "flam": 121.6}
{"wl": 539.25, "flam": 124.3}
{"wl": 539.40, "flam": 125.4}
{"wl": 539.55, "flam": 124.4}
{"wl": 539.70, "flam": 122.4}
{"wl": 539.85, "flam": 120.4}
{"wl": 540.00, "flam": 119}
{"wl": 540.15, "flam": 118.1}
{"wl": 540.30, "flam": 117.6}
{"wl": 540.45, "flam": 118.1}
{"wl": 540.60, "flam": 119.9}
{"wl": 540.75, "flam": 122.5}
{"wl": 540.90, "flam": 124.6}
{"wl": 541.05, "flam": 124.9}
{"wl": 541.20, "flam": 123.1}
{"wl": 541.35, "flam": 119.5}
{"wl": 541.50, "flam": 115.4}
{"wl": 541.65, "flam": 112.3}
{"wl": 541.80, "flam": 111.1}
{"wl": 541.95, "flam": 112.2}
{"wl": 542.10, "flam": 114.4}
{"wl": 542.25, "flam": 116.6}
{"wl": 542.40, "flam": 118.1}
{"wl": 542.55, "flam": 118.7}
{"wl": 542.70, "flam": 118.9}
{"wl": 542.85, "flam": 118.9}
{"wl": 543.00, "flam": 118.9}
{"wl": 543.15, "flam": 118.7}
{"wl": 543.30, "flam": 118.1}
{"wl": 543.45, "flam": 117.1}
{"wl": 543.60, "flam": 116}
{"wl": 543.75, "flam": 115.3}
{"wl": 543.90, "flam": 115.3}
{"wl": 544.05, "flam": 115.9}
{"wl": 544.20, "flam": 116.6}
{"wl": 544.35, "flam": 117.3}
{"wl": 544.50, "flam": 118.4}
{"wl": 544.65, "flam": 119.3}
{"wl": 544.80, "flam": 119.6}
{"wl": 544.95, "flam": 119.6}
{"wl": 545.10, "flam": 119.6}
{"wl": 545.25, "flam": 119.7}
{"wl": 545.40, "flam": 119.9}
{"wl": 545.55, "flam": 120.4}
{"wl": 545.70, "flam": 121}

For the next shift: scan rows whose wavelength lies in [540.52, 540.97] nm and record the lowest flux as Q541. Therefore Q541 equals 119.9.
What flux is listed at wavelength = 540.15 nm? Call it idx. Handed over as 118.1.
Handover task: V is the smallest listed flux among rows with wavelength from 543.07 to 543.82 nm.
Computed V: 115.3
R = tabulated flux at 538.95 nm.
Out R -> 118.6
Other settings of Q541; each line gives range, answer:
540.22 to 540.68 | 117.6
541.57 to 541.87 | 111.1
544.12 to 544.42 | 116.6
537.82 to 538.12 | 127.4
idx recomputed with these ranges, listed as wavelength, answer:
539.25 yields 124.3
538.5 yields 117.2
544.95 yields 119.6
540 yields 119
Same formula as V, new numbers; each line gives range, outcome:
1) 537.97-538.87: 115.8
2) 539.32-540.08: 119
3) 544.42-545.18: 118.4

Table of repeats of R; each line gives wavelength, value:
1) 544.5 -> 118.4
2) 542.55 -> 118.7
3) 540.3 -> 117.6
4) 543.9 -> 115.3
